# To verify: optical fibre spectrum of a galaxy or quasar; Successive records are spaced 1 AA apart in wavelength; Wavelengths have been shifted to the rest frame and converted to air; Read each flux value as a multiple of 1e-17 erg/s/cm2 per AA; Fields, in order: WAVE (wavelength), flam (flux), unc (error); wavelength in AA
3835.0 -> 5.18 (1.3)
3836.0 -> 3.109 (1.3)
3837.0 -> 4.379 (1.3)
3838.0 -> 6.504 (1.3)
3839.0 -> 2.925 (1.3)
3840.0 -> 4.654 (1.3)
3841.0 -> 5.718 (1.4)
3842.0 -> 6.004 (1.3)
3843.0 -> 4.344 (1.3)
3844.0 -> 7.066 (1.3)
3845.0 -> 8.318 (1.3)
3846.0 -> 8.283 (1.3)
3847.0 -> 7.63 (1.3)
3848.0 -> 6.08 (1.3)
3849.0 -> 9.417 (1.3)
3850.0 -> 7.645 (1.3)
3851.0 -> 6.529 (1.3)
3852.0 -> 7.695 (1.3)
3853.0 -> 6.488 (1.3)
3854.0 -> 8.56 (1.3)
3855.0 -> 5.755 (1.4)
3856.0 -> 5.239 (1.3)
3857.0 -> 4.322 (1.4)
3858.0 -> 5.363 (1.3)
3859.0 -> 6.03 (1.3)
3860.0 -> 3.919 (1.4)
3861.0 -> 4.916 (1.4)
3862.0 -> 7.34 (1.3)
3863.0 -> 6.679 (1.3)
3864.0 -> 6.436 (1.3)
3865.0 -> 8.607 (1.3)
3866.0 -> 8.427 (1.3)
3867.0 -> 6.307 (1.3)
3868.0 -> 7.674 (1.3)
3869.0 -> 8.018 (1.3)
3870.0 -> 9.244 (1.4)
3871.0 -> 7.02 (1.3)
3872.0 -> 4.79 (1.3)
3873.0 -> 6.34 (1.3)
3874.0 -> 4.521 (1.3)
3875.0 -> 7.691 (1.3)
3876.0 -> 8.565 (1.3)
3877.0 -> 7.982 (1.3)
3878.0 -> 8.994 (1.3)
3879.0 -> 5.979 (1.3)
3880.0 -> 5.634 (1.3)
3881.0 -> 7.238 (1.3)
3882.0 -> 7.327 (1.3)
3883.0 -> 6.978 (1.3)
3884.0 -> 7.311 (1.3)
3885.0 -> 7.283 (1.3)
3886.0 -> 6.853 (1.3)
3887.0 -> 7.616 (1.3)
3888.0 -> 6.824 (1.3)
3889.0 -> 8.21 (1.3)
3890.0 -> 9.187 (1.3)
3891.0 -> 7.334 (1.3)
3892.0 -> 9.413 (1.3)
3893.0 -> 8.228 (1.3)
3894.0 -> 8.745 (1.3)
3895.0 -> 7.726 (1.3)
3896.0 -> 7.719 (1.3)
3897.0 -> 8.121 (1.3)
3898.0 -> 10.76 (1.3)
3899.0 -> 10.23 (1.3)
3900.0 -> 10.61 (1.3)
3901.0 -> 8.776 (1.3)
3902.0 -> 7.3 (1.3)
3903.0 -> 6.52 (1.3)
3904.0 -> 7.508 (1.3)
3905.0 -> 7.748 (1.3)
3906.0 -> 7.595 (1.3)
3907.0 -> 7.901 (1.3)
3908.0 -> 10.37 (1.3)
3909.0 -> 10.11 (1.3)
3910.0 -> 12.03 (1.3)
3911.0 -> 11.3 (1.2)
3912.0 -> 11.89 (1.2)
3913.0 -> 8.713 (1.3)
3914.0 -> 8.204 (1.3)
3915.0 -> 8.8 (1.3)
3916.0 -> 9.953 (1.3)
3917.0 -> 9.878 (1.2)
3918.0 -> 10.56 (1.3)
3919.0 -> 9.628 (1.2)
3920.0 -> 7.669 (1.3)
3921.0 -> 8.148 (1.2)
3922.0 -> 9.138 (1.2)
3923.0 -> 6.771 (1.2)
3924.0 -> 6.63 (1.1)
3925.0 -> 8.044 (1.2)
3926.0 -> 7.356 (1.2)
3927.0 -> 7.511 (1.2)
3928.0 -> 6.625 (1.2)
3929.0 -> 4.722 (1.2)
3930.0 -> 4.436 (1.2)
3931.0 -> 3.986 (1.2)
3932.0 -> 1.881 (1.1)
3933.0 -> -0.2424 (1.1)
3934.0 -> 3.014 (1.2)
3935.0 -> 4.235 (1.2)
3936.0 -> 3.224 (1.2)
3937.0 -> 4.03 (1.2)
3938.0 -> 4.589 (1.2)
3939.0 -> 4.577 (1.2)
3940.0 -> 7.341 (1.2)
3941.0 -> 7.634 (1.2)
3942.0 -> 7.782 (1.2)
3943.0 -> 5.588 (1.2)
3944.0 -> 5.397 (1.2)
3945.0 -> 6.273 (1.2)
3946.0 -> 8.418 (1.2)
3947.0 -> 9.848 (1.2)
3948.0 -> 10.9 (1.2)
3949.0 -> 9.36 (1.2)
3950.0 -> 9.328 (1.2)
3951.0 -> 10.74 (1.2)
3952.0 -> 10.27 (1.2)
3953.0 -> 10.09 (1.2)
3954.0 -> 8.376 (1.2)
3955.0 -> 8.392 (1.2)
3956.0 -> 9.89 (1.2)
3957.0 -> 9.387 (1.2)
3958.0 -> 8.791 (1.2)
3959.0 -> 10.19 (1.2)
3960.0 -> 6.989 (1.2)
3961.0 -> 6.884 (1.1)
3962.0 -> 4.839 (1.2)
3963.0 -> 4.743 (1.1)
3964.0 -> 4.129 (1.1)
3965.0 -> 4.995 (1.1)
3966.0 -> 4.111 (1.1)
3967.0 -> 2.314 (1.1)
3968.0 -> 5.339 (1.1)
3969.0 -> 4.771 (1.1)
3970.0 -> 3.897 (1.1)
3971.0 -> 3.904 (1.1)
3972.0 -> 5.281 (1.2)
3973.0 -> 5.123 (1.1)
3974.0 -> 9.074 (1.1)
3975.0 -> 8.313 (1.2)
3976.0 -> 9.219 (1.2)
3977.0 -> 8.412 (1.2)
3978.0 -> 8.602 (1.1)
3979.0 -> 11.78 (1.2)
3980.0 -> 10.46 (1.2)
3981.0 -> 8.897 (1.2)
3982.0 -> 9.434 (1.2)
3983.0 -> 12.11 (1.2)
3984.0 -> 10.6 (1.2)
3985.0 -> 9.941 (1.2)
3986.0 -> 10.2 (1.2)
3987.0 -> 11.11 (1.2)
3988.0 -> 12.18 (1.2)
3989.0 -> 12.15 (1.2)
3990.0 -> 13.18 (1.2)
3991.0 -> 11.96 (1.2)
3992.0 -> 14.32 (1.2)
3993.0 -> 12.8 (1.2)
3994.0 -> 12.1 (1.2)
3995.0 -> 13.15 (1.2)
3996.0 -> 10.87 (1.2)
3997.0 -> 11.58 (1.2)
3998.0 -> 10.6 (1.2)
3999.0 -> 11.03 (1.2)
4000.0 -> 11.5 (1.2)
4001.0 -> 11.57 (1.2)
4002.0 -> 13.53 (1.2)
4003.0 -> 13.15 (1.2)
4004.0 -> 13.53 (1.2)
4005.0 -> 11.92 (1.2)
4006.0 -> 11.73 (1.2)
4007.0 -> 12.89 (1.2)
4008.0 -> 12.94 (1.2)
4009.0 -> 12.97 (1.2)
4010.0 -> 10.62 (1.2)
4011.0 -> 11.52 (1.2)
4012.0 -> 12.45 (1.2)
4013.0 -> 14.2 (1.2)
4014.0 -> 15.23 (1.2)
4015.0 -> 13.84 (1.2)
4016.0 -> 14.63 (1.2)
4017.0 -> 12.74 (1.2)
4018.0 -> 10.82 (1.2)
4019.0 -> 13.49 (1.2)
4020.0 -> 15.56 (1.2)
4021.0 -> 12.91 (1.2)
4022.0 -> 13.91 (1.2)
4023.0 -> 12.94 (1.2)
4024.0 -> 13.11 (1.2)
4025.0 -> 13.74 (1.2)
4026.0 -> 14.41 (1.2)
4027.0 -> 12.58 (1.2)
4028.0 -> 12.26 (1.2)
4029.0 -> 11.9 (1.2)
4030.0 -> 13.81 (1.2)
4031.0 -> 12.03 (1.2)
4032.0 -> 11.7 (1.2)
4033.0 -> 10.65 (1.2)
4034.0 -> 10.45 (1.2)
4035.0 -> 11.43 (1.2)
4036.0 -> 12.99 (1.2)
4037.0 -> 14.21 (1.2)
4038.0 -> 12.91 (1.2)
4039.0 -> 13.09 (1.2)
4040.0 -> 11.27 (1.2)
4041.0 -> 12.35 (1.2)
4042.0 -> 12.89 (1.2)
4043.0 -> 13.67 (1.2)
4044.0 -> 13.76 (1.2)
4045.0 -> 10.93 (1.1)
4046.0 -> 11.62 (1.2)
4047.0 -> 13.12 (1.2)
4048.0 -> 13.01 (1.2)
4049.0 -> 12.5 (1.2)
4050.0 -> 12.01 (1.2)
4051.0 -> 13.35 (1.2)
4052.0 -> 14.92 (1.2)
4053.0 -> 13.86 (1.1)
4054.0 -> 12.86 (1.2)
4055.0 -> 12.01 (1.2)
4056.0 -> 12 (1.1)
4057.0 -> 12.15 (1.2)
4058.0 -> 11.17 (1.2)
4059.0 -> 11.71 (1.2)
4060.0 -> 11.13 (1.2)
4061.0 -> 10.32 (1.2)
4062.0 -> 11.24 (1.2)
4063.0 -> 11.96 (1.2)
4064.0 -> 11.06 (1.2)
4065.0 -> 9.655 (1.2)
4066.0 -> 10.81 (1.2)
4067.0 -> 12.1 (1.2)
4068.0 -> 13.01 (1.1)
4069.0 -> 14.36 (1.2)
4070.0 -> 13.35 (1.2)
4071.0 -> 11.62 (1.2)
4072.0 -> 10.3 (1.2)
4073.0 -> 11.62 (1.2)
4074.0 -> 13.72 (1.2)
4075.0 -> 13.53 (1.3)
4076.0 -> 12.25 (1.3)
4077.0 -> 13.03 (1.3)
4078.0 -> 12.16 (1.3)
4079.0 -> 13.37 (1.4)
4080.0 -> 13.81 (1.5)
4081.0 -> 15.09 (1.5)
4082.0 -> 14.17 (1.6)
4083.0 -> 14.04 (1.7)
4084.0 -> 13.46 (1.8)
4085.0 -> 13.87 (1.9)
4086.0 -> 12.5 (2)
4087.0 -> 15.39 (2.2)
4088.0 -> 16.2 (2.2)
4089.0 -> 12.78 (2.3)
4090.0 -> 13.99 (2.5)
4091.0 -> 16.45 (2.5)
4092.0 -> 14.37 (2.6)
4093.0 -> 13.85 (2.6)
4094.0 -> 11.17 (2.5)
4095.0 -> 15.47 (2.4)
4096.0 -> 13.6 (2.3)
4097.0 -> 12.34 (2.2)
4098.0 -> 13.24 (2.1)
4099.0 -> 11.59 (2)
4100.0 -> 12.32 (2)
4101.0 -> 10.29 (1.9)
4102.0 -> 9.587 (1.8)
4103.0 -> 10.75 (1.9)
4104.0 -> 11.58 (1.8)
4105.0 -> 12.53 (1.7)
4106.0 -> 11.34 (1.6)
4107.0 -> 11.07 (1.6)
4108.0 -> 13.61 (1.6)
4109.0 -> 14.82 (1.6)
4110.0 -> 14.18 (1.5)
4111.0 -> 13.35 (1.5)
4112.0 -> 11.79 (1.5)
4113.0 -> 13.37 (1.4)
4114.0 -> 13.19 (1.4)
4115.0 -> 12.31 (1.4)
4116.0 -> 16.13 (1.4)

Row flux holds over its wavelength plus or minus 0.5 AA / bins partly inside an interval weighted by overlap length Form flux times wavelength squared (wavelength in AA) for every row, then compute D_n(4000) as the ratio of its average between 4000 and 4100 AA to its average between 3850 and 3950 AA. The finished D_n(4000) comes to 1.89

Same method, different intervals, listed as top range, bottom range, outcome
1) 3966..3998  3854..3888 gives 1.47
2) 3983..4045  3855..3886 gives 2.00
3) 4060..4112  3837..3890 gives 2.11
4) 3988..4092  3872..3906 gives 1.77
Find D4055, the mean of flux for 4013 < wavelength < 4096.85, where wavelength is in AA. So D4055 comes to 12.9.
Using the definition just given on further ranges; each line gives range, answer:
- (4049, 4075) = 12.1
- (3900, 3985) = 7.52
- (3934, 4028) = 9.77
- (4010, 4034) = 13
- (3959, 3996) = 8.59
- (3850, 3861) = 6.02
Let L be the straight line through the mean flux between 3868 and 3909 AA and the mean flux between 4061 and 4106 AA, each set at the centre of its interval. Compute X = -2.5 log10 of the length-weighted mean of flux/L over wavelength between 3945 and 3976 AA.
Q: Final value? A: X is 0.30 mag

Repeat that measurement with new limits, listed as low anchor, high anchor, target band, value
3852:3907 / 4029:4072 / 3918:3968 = 0.332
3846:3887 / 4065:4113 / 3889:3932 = -0.039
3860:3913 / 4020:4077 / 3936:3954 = 0.243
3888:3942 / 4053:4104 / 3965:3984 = 0.284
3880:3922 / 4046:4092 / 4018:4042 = -0.079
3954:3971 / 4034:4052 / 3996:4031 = -0.237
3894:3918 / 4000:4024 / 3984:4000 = 0.044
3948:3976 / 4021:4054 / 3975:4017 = -0.217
